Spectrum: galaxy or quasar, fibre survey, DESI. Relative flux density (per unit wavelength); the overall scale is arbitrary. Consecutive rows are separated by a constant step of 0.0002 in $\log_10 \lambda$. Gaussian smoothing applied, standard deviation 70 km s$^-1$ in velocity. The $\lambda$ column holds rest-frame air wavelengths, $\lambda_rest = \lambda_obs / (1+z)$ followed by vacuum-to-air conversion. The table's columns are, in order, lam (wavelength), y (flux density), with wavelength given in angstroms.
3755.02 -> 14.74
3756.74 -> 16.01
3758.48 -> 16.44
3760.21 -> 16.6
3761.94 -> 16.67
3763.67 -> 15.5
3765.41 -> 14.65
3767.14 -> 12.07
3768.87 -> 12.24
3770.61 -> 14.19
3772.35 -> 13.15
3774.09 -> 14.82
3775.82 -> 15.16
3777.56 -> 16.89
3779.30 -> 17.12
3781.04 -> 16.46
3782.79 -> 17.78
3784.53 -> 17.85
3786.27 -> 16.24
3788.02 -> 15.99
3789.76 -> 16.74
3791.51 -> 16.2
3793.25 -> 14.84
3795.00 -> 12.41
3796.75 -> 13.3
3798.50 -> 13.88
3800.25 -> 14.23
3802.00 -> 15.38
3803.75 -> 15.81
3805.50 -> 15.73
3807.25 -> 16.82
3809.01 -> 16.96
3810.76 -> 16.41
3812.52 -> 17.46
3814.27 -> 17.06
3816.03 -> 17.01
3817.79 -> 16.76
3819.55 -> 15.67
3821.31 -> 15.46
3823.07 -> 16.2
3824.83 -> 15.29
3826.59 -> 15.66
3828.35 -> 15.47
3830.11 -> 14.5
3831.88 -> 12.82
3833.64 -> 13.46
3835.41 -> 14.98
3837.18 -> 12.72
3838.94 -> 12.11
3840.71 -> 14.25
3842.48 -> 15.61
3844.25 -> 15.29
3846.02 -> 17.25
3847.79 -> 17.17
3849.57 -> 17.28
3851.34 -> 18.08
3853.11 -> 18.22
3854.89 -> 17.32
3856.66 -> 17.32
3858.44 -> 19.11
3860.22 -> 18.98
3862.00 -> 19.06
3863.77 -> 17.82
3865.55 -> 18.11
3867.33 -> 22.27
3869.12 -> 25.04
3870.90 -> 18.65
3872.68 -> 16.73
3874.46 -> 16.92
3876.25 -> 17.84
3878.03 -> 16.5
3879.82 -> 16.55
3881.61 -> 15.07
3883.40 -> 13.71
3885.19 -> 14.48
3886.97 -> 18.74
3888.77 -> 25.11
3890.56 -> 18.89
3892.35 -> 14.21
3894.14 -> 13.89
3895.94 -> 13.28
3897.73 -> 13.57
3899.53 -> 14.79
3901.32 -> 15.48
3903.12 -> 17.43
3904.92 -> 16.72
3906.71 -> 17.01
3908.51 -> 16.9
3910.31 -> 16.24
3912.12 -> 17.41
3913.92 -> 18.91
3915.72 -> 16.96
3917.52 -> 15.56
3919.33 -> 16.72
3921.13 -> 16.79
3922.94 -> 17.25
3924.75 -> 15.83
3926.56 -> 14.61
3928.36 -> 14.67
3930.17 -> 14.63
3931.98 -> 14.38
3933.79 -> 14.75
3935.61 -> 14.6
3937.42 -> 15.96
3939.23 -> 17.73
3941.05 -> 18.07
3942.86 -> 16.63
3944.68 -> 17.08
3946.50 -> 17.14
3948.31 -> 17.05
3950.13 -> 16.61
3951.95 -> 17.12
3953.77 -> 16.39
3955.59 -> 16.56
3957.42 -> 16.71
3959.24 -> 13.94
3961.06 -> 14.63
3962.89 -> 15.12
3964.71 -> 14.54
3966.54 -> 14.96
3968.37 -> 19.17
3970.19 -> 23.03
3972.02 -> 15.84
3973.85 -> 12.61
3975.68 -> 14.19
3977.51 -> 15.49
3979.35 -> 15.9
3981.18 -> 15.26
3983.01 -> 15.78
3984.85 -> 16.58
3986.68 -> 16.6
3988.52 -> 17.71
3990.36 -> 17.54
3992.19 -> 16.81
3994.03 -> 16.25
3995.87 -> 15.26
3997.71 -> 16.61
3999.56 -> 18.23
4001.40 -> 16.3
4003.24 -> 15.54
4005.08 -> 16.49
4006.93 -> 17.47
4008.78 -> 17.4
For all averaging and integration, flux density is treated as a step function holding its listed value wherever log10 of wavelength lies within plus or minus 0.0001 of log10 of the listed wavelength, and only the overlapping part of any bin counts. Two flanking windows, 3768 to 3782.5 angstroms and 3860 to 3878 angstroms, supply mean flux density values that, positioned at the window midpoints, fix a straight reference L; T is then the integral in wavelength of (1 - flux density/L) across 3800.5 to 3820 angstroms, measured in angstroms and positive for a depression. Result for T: 0.20 angstroms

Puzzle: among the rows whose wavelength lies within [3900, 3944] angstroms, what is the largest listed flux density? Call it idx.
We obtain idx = 18.91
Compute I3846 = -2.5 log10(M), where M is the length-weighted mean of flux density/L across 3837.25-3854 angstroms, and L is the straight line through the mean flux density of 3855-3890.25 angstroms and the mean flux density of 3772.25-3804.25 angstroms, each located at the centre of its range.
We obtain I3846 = 0.09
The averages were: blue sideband 15.5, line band 16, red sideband 18.3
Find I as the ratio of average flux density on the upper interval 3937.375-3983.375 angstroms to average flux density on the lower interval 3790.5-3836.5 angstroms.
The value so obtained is 1.1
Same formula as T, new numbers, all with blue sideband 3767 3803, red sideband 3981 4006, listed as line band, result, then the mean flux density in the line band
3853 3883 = -4.86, 18.2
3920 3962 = 0.36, 16.1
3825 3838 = 0.98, 14.3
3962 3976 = 0.09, 16.3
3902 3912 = -0.57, 16.9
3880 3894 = -1.00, 17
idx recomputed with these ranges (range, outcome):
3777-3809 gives 17.85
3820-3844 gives 16.2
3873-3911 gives 25.11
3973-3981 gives 15.9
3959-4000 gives 23.03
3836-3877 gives 25.04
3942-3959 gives 17.14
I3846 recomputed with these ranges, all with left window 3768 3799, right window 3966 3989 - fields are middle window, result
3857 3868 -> -0.21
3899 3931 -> -0.02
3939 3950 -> -0.07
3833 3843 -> 0.13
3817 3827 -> -0.02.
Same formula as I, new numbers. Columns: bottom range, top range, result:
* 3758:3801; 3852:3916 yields 1.14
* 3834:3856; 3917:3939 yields 0.98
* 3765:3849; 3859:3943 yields 1.10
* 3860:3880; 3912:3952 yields 0.87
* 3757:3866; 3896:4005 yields 1.02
